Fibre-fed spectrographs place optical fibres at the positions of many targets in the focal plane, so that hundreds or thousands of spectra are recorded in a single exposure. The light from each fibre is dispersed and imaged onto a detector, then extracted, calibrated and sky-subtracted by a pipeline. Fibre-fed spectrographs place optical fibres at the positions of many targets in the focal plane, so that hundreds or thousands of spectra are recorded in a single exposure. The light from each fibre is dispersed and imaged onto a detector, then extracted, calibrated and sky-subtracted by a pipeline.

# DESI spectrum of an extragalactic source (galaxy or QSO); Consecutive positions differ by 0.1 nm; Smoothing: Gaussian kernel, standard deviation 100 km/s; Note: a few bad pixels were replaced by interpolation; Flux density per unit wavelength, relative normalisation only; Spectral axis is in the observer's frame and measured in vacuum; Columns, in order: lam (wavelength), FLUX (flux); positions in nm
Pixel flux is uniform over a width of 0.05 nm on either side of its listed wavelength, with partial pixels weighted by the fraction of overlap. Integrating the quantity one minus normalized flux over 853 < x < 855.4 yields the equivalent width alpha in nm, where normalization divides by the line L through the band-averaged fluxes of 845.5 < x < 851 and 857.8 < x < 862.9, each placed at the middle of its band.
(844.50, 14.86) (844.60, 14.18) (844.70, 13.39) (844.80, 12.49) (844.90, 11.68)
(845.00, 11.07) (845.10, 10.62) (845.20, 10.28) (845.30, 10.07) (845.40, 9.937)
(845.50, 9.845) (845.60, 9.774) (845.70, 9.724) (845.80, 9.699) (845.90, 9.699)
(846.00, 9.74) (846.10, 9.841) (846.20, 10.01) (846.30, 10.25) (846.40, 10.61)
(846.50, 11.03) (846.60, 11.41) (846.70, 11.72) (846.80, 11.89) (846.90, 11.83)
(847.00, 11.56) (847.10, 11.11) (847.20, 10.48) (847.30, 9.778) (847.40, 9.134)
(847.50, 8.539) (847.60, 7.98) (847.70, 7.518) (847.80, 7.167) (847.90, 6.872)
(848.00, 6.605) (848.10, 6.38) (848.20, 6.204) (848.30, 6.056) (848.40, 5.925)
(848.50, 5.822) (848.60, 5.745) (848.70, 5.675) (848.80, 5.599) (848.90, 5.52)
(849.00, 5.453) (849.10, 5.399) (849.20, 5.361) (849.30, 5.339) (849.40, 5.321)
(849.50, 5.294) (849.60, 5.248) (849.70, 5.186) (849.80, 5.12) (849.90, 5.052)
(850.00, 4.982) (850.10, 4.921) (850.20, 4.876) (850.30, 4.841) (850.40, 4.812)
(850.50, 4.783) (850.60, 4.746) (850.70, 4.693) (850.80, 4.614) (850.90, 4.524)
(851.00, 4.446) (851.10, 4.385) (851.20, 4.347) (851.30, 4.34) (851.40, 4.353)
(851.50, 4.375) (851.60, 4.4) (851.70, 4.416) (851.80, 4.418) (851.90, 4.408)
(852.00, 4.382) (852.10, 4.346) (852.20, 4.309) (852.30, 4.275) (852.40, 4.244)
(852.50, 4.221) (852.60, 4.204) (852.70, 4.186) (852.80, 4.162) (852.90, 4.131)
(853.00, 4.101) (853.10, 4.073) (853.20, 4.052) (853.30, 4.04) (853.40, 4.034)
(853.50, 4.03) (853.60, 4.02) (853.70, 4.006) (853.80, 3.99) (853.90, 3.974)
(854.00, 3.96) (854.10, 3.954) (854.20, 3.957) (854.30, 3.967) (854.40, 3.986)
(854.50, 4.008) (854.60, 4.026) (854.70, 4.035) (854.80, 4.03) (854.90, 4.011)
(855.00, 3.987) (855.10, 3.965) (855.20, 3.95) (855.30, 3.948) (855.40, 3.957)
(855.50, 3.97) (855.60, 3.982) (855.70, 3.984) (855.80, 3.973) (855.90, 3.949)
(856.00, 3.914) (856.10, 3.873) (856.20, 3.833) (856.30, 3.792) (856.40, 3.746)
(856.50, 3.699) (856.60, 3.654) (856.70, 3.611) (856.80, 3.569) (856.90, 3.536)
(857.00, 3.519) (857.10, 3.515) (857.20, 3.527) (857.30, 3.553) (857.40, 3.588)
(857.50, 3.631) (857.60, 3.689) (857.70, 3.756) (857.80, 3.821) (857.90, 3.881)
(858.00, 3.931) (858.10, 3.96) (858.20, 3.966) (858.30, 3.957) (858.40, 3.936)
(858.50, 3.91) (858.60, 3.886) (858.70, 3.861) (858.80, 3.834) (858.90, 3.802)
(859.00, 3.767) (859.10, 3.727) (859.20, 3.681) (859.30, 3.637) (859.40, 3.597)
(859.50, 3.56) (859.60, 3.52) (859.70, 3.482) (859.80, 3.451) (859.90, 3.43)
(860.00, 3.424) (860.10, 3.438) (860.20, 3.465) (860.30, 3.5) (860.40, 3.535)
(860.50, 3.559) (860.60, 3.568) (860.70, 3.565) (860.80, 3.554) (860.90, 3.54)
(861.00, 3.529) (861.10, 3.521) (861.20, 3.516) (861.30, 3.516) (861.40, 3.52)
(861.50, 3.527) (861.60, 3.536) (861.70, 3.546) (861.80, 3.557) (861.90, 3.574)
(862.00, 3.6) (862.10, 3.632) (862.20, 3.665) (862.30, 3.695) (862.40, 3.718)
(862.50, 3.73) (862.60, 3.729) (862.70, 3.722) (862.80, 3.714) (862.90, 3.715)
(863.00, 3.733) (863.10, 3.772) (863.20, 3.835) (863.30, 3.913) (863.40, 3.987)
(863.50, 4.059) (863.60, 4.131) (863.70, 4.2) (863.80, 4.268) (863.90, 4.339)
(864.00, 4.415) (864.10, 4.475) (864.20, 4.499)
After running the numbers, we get 0.66 nm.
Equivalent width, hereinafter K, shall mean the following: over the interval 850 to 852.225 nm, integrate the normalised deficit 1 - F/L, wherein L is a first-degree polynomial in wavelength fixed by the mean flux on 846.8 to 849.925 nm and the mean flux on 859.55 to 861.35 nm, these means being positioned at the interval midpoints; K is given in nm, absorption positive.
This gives 0.60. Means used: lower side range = 7.01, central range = 4.55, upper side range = 3.51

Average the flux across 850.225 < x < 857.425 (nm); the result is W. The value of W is 4.09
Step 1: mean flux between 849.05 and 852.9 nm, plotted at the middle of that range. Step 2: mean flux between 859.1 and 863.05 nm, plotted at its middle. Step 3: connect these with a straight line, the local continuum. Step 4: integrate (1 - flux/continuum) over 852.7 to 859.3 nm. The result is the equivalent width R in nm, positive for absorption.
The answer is 0.38 nm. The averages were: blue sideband 4.66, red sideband 3.58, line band 3.88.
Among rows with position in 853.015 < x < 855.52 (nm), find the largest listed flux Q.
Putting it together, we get 4.073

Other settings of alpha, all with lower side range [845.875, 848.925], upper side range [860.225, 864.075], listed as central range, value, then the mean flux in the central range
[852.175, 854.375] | 0.86 nm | 4.08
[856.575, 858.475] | 0.56 nm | 3.72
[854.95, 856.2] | 0.42 nm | 3.95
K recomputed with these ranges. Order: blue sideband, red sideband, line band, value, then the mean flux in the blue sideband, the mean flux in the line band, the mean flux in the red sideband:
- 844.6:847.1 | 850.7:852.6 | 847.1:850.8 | 0.66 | 10.8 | 6.12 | 4.38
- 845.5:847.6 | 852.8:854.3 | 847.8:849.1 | 0.39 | 10.3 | 6.01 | 4.03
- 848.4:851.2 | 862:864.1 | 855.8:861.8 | 0.88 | 5.1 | 3.66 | 3.91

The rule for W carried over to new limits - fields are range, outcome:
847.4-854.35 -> 4.97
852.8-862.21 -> 3.77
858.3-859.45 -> 3.79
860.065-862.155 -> 3.54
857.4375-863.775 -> 3.7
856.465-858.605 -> 3.73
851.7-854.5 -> 4.13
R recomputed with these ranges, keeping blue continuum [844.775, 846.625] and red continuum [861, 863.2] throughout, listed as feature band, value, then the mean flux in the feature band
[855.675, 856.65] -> 0.36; 3.84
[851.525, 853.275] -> 0.77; 4.25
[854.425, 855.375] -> 0.37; 3.99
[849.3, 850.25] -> 0.39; 5.12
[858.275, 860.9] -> 0.58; 3.64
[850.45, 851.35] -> 0.40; 4.54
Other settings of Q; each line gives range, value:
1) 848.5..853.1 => 5.822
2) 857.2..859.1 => 3.966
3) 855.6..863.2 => 3.984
